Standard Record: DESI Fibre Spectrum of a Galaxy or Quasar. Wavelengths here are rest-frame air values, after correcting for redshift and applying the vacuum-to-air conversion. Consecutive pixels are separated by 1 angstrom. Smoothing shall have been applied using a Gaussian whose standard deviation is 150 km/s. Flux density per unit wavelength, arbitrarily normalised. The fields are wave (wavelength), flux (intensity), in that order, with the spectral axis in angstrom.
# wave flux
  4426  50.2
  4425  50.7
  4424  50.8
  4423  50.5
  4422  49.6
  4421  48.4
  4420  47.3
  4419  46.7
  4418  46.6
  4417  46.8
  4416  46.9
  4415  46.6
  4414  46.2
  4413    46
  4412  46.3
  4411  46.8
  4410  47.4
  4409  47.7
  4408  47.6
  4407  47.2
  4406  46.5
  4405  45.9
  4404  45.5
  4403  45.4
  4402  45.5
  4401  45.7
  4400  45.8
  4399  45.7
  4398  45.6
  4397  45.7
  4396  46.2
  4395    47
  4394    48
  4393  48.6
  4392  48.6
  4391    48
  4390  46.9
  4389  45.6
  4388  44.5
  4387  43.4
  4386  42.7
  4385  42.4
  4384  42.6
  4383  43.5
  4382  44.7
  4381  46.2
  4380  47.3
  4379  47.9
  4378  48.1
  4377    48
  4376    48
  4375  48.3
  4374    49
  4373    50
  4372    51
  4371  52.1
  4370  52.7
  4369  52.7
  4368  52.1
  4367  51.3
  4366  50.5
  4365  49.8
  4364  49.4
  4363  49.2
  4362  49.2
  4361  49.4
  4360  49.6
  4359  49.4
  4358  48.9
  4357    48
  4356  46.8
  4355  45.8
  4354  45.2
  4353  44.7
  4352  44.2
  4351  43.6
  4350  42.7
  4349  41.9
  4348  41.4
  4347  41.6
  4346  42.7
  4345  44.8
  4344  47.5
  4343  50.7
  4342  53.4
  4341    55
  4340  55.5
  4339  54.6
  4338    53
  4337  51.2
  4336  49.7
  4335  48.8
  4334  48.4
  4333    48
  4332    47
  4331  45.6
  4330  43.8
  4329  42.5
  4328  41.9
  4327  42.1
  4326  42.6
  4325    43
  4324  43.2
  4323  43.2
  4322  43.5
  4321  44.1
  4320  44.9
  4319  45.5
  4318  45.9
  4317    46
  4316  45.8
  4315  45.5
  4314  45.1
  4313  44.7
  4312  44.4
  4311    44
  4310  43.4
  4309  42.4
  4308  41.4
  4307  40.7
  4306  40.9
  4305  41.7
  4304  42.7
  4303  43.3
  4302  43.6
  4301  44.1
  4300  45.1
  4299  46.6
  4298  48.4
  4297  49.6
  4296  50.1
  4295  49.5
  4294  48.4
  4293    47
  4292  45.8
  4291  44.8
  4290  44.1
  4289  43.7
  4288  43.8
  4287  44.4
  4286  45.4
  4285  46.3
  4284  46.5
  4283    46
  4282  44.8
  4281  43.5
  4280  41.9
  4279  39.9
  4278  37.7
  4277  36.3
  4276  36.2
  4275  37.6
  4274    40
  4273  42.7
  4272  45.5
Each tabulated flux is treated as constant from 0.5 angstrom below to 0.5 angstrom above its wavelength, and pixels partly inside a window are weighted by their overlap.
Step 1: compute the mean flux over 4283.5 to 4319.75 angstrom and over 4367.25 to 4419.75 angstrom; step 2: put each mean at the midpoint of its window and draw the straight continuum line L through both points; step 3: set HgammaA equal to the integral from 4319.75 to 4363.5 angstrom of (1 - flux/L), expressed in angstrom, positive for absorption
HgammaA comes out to -0.74 angstrom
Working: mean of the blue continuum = 45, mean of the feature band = 46.7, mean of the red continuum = 47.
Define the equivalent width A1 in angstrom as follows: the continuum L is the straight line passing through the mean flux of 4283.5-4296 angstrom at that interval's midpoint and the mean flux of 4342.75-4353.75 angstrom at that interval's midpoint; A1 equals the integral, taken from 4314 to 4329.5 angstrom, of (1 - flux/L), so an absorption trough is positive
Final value 0.3 angstrom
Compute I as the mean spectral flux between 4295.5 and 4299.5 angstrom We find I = 48.7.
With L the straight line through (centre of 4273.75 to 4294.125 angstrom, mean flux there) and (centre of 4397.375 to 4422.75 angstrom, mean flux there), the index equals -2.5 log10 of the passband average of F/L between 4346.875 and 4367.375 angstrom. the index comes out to -0.04 mag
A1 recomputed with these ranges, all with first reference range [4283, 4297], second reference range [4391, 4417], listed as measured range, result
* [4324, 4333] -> 0.5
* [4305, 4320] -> 0.8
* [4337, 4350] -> -0.6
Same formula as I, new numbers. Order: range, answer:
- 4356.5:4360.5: 49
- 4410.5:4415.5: 46.4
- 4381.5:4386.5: 43.2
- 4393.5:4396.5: 47.1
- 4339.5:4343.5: 53.6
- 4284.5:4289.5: 44.7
